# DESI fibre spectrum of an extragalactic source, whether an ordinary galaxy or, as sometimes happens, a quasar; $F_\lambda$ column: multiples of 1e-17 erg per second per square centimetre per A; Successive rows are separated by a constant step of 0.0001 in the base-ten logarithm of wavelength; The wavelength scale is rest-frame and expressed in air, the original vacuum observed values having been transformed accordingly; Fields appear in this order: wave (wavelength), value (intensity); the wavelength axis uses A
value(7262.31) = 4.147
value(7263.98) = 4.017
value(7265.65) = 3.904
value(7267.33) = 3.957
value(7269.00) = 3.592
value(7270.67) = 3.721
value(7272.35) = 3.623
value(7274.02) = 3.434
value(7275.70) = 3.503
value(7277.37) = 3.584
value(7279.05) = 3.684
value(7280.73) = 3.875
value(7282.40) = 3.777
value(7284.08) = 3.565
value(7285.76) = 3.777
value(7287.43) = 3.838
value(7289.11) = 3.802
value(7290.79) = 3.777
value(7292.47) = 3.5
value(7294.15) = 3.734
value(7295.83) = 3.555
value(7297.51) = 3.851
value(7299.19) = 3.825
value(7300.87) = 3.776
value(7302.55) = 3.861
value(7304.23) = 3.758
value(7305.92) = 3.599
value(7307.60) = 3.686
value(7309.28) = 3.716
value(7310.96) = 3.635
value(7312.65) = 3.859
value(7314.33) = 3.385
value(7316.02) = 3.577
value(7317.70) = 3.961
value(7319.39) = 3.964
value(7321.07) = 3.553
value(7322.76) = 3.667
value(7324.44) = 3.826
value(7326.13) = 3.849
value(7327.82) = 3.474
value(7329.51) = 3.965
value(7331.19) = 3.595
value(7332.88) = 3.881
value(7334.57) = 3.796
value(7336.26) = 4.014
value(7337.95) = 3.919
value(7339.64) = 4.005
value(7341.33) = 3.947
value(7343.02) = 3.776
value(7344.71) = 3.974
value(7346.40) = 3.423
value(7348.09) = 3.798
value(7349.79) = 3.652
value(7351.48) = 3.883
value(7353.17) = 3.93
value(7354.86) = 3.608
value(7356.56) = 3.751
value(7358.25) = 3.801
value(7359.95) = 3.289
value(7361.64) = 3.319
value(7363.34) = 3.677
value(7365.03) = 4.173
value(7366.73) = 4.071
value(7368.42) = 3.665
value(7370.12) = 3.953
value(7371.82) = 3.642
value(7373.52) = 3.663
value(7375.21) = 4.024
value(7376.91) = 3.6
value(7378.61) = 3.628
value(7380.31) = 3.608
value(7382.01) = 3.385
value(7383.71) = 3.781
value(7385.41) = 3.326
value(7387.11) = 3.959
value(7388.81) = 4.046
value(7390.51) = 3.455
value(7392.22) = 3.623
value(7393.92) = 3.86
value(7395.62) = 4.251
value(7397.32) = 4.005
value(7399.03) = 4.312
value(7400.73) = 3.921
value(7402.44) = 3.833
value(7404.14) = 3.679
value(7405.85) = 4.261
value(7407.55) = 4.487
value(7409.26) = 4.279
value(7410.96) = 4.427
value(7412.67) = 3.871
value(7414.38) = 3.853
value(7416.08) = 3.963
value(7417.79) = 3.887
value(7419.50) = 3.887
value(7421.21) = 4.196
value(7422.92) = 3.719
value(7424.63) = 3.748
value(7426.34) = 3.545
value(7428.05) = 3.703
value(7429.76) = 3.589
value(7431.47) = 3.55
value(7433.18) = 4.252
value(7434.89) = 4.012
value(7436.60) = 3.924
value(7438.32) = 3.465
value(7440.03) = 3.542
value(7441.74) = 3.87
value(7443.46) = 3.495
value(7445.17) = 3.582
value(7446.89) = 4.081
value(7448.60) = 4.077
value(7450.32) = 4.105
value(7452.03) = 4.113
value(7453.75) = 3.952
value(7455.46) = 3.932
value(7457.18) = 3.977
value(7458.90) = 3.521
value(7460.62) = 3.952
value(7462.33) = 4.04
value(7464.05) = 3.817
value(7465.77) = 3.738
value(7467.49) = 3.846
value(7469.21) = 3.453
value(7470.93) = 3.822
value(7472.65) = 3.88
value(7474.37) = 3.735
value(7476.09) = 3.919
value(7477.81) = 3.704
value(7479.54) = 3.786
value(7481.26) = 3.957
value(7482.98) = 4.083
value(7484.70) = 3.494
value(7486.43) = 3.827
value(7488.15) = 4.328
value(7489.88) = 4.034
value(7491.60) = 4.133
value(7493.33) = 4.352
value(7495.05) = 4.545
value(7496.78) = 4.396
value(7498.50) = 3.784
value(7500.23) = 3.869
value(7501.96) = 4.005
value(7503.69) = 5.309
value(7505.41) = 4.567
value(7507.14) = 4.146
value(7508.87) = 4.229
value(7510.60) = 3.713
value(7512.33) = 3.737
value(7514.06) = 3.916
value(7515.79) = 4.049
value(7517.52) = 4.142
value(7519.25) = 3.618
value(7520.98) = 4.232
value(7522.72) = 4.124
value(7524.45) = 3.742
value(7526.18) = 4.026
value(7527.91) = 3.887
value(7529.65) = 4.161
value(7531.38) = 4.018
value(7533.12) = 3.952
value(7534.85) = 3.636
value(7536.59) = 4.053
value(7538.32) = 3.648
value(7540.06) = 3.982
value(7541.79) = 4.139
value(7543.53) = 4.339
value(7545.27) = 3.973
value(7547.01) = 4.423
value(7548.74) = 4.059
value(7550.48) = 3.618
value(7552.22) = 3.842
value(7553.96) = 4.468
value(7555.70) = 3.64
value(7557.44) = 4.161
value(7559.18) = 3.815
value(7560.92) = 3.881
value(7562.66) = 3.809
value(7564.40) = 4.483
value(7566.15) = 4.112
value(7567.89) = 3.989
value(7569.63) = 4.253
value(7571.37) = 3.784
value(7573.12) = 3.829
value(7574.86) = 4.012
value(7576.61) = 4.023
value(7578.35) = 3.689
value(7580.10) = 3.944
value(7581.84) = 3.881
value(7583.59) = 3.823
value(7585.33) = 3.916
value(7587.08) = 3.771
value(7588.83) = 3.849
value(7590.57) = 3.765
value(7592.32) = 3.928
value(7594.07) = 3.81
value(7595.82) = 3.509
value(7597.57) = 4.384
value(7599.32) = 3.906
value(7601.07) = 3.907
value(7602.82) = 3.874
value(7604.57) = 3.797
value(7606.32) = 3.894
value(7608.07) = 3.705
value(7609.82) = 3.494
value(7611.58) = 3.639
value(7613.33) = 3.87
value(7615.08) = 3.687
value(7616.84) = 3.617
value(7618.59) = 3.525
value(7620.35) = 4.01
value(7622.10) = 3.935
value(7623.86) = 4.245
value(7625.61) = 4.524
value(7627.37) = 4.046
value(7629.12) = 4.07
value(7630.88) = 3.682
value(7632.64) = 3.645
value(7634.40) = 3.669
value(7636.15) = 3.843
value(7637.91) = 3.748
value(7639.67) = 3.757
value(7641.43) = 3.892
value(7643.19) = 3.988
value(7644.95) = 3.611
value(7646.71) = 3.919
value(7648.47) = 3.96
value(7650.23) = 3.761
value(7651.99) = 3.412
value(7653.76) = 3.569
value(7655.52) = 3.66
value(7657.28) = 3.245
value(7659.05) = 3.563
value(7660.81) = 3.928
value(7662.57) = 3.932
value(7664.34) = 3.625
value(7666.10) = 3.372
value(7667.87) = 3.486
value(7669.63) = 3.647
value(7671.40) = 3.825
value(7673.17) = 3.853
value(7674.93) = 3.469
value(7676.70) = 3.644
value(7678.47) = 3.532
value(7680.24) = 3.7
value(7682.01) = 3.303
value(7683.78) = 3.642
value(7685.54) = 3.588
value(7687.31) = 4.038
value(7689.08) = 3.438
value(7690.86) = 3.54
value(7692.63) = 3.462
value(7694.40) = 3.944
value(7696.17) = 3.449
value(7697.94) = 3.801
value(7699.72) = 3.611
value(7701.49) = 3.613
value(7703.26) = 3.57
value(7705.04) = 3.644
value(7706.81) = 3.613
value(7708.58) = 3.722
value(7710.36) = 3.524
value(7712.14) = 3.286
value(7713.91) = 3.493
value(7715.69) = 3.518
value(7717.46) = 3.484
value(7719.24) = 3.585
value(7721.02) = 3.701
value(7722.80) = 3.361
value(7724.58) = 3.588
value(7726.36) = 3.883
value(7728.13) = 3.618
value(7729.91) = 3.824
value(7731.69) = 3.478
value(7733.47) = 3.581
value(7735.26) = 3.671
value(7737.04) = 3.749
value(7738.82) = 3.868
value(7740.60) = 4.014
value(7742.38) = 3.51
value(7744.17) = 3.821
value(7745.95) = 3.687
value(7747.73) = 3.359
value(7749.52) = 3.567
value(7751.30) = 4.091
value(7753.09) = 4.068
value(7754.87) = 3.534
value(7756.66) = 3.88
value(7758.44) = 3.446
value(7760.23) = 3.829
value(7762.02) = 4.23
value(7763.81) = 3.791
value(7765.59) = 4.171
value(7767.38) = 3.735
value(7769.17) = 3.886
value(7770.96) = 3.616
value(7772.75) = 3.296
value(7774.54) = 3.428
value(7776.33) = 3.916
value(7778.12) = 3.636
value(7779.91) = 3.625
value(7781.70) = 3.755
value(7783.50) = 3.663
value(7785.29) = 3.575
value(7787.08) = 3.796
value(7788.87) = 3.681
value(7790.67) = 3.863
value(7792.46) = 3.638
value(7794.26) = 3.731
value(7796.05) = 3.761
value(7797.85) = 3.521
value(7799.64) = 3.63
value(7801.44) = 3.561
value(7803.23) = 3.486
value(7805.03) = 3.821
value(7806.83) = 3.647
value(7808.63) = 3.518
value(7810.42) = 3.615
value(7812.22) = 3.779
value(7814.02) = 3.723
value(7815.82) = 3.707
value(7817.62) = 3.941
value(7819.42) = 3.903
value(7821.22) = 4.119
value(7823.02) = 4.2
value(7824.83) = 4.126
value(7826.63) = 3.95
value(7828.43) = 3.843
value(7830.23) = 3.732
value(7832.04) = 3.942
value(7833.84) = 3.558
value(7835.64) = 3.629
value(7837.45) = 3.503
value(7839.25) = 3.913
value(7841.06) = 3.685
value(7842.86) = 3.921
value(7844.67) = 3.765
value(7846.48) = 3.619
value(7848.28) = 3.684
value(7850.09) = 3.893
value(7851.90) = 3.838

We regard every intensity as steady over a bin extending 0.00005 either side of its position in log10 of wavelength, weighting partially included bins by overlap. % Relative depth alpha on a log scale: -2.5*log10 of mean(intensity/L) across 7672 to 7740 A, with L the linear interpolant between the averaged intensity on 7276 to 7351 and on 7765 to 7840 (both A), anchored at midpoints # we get 0.04 mag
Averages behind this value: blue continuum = 3.75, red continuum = 3.74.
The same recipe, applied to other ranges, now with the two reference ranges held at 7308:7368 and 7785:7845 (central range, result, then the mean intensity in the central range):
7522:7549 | -0.069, 4.01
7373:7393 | 0.025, 3.68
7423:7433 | 0.025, 3.68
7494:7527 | -0.097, 4.12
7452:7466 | -0.036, 3.89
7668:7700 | 0.037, 3.63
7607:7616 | 0.023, 3.68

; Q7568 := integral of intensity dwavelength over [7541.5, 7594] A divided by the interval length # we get 3.97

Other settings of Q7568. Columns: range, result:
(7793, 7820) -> 3.69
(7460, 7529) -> 4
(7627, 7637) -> 3.82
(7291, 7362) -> 3.74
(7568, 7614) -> 3.86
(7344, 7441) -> 3.82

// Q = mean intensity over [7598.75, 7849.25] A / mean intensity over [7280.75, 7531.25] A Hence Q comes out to 1.0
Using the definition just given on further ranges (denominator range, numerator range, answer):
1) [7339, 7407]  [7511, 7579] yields 1.05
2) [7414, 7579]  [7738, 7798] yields 0.95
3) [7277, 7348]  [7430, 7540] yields 1.05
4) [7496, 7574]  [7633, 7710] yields 0.91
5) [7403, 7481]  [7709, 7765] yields 0.95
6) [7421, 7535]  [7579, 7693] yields 0.95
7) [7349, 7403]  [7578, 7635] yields 1.02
